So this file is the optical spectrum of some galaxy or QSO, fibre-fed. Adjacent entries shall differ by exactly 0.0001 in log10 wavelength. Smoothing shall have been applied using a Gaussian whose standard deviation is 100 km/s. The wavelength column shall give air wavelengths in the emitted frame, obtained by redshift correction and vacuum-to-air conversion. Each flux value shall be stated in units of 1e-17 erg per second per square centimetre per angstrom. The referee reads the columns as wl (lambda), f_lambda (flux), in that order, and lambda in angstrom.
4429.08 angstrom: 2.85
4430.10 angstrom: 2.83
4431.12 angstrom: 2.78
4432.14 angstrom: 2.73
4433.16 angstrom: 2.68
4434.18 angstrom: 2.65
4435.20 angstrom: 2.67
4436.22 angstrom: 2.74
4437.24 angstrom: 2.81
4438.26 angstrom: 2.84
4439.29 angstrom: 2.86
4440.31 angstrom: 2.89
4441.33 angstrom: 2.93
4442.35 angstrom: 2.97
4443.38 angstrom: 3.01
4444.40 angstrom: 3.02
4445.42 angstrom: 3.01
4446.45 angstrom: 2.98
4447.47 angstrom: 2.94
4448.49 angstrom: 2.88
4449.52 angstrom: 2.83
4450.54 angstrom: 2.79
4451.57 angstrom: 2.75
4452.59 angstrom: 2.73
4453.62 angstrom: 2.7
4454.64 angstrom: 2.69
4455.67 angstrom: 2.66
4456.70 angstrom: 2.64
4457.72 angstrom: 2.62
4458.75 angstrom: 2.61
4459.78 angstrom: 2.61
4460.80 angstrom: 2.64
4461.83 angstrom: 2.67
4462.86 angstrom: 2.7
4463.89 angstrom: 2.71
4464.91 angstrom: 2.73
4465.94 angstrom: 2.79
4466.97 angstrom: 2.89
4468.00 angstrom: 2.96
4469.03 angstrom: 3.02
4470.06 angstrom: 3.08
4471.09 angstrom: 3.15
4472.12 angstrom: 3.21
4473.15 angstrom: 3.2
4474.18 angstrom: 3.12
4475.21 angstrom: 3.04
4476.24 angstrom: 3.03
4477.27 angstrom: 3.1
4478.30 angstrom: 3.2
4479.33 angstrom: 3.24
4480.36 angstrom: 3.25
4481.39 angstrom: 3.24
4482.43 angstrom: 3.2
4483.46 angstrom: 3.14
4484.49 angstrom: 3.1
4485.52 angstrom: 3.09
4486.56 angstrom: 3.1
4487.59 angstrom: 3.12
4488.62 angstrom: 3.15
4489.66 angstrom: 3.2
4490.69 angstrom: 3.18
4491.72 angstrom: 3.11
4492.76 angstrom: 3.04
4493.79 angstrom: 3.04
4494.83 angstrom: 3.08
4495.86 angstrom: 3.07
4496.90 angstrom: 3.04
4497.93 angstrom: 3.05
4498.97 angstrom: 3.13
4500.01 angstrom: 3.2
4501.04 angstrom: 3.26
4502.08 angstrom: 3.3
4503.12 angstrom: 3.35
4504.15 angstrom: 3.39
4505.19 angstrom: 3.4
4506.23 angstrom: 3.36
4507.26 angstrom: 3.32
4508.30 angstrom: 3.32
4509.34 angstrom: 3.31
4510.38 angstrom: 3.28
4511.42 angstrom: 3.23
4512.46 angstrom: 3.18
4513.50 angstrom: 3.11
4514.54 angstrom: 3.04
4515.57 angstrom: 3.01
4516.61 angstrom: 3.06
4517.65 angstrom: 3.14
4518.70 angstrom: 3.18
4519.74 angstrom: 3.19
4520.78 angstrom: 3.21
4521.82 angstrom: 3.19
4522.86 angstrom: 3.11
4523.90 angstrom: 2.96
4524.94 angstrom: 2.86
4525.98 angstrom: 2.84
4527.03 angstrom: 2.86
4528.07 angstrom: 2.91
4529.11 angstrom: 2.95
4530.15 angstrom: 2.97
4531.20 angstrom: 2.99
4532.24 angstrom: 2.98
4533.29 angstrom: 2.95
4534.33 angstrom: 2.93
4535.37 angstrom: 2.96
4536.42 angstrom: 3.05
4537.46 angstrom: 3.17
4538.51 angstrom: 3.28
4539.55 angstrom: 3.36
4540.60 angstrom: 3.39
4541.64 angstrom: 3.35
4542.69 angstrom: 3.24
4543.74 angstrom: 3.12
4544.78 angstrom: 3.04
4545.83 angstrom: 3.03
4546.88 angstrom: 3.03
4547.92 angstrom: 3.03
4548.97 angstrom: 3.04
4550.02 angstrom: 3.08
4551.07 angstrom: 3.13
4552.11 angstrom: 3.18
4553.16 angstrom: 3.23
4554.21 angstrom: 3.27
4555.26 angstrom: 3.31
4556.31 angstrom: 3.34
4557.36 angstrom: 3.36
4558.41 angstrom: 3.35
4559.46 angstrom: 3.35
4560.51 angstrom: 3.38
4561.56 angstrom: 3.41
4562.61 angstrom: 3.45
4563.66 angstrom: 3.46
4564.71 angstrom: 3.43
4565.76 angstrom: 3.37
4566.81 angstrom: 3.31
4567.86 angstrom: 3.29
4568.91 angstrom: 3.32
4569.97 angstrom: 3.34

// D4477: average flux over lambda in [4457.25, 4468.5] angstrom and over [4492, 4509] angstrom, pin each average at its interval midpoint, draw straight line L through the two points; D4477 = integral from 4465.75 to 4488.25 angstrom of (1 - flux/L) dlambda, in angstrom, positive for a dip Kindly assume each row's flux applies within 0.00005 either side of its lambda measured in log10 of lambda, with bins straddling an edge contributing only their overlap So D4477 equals -1.6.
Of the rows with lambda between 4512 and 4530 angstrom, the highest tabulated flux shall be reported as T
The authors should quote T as 3.21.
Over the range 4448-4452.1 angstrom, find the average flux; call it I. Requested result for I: 2.81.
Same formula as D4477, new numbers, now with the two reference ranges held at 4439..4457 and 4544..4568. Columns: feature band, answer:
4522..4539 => 0.9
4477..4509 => -1.8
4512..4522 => -0.1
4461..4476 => -0.1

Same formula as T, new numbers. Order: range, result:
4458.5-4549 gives 3.4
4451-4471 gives 3.08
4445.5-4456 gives 2.98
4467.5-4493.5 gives 3.25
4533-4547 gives 3.39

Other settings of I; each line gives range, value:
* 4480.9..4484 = 3.19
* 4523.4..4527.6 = 2.88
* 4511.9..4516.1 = 3.09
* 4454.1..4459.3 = 2.64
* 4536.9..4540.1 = 3.27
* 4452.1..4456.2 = 2.69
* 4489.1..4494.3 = 3.11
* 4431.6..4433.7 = 2.71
